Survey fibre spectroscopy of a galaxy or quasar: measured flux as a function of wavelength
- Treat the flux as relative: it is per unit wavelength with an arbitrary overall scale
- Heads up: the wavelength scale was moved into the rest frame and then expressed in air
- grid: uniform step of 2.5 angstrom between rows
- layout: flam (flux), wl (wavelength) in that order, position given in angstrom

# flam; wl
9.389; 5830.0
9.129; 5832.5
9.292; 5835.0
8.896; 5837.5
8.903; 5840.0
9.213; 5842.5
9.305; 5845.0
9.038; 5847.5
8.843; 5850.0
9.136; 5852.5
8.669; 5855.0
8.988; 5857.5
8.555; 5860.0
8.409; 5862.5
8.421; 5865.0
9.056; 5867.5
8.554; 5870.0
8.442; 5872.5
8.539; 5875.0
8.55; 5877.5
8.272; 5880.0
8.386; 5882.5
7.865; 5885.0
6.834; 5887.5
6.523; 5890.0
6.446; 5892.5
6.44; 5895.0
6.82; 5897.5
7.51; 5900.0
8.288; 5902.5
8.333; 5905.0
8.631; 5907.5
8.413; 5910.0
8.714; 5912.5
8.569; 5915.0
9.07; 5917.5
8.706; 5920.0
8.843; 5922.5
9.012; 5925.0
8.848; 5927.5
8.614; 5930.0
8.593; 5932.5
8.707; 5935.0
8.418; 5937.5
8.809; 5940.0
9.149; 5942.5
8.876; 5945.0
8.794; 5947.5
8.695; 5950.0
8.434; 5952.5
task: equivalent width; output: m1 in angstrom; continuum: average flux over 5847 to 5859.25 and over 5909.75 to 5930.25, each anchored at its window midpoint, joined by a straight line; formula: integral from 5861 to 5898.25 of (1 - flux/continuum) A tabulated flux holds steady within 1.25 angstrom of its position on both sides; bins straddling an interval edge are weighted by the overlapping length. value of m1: 4.2 angstrom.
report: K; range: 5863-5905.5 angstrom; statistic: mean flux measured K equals 7.84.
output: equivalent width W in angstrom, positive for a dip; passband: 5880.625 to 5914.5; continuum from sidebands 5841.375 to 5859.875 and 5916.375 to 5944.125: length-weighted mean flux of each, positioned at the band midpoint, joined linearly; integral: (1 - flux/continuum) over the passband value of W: 4.6 angstrom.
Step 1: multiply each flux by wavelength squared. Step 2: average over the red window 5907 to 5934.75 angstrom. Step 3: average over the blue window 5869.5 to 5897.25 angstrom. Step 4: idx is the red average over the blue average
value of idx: 1.15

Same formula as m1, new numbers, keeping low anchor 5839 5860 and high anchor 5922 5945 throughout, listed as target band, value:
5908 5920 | 0.2 angstrom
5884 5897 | 3.0 angstrom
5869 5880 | 0.5 angstrom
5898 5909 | 0.9 angstrom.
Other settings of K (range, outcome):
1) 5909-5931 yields 8.76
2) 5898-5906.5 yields 7.95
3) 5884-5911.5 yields 7.47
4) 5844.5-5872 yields 8.79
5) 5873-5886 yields 8.34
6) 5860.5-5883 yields 8.52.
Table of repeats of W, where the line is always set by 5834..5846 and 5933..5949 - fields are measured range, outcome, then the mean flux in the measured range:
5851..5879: 1.1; 8.66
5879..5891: 1.9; 7.58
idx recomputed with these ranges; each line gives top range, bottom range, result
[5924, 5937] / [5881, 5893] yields 1.22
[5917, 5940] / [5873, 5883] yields 1.05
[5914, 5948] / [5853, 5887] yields 1.06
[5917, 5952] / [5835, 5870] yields 1.02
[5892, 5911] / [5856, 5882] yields 0.90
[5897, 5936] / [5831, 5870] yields 0.98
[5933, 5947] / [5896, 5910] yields 1.12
